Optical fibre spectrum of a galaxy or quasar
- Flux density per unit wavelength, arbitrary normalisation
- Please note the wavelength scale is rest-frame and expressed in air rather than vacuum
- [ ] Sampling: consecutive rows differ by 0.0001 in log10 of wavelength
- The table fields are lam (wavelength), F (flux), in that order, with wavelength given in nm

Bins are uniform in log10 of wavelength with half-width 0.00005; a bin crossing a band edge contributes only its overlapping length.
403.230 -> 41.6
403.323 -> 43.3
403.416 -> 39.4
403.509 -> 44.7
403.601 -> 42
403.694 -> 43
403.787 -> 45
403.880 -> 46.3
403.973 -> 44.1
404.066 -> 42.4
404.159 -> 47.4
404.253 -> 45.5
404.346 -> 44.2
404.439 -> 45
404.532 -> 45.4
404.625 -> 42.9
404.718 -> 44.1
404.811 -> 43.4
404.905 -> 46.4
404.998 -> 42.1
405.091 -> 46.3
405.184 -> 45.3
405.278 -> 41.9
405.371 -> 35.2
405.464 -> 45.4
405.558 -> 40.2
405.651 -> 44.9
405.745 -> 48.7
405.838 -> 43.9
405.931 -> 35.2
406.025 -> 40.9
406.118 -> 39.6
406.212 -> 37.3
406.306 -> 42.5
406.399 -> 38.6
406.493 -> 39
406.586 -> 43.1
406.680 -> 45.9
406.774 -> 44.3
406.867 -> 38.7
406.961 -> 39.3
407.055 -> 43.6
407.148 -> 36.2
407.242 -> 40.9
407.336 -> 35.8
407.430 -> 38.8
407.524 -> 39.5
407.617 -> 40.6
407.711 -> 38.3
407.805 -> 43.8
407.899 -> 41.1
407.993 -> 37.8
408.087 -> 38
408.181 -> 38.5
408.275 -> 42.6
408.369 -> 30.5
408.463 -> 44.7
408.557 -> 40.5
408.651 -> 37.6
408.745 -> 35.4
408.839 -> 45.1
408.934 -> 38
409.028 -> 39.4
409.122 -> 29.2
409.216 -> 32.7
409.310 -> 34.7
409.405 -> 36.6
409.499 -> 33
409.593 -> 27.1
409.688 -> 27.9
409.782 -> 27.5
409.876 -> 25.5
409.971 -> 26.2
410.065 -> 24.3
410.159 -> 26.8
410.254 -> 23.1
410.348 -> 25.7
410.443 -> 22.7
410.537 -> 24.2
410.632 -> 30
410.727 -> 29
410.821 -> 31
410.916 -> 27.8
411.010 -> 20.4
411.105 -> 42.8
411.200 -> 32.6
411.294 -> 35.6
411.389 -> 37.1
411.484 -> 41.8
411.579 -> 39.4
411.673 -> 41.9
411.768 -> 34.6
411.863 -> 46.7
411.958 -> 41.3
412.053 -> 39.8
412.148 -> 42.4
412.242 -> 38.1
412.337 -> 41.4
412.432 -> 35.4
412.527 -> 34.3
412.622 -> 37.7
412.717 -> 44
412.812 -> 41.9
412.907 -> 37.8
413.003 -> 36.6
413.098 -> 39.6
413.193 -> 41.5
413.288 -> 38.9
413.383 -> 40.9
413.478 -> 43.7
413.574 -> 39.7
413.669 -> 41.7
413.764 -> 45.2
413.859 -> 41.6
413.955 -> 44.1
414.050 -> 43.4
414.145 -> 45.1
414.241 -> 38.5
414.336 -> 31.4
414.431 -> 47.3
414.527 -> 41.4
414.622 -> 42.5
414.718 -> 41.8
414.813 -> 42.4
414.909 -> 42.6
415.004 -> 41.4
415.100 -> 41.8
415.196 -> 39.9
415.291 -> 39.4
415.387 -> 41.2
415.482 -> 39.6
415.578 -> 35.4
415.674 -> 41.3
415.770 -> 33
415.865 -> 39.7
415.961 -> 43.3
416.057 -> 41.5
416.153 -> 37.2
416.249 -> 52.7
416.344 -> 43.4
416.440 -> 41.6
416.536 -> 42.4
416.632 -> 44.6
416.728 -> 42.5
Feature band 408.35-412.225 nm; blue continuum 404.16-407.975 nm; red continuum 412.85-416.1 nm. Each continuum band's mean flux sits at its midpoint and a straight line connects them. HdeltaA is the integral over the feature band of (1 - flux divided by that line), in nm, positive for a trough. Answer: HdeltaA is 0.73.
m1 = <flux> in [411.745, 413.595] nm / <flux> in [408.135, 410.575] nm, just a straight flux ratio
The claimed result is 1.23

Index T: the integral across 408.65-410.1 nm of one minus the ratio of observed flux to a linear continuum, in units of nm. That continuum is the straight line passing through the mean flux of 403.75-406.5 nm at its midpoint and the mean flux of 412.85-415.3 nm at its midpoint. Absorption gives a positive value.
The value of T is 0.34 nm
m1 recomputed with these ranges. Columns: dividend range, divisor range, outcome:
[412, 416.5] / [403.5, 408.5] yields 0.97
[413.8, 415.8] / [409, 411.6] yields 1.34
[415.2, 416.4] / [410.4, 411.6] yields 1.28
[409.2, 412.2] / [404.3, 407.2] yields 0.76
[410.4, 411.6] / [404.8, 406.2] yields 0.75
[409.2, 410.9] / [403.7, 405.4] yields 0.64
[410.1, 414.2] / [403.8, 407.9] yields 0.88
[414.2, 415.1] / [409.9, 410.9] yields 1.56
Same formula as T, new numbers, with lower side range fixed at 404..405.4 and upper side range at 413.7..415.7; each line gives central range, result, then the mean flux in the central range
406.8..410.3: 0.59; 35.7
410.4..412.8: 0.36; 35.8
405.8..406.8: 0.06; 40.8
